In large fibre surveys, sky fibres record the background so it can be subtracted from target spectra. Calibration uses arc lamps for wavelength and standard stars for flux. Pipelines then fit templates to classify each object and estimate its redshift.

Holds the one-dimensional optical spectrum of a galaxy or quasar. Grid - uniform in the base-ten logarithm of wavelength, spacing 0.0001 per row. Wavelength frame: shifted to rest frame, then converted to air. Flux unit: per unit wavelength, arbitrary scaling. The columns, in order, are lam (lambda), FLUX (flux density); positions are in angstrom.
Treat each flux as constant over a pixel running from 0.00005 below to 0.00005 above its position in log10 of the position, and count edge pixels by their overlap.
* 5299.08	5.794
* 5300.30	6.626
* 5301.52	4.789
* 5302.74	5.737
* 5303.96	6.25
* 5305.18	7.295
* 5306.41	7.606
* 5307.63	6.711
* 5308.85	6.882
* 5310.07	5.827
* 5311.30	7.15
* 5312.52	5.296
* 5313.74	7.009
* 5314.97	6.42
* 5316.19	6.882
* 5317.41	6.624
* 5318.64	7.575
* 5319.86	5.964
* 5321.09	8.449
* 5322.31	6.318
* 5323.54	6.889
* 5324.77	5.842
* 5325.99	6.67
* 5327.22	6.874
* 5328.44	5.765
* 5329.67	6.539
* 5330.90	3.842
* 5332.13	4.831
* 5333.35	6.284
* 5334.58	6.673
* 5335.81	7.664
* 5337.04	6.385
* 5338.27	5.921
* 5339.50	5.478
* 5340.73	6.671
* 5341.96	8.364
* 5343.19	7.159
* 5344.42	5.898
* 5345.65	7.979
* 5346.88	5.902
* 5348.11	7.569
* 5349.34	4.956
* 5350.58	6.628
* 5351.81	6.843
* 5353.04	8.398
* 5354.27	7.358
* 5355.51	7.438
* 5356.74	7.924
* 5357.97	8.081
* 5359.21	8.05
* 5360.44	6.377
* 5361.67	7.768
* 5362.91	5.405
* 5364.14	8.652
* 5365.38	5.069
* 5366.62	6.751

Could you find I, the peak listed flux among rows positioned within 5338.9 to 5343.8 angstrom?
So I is 8.364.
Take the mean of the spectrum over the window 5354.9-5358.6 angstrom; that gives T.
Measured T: 7.82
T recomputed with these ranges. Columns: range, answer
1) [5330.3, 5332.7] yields 4.33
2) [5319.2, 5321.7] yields 7.22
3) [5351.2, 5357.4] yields 7.6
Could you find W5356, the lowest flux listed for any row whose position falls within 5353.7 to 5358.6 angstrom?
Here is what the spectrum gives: 7.358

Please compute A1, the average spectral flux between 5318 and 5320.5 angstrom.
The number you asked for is 6.77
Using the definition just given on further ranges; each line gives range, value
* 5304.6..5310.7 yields 6.85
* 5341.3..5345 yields 7.15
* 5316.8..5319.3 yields 7.08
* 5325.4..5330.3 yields 6.45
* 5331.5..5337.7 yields 6.36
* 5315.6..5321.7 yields 7.1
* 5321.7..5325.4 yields 6.35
